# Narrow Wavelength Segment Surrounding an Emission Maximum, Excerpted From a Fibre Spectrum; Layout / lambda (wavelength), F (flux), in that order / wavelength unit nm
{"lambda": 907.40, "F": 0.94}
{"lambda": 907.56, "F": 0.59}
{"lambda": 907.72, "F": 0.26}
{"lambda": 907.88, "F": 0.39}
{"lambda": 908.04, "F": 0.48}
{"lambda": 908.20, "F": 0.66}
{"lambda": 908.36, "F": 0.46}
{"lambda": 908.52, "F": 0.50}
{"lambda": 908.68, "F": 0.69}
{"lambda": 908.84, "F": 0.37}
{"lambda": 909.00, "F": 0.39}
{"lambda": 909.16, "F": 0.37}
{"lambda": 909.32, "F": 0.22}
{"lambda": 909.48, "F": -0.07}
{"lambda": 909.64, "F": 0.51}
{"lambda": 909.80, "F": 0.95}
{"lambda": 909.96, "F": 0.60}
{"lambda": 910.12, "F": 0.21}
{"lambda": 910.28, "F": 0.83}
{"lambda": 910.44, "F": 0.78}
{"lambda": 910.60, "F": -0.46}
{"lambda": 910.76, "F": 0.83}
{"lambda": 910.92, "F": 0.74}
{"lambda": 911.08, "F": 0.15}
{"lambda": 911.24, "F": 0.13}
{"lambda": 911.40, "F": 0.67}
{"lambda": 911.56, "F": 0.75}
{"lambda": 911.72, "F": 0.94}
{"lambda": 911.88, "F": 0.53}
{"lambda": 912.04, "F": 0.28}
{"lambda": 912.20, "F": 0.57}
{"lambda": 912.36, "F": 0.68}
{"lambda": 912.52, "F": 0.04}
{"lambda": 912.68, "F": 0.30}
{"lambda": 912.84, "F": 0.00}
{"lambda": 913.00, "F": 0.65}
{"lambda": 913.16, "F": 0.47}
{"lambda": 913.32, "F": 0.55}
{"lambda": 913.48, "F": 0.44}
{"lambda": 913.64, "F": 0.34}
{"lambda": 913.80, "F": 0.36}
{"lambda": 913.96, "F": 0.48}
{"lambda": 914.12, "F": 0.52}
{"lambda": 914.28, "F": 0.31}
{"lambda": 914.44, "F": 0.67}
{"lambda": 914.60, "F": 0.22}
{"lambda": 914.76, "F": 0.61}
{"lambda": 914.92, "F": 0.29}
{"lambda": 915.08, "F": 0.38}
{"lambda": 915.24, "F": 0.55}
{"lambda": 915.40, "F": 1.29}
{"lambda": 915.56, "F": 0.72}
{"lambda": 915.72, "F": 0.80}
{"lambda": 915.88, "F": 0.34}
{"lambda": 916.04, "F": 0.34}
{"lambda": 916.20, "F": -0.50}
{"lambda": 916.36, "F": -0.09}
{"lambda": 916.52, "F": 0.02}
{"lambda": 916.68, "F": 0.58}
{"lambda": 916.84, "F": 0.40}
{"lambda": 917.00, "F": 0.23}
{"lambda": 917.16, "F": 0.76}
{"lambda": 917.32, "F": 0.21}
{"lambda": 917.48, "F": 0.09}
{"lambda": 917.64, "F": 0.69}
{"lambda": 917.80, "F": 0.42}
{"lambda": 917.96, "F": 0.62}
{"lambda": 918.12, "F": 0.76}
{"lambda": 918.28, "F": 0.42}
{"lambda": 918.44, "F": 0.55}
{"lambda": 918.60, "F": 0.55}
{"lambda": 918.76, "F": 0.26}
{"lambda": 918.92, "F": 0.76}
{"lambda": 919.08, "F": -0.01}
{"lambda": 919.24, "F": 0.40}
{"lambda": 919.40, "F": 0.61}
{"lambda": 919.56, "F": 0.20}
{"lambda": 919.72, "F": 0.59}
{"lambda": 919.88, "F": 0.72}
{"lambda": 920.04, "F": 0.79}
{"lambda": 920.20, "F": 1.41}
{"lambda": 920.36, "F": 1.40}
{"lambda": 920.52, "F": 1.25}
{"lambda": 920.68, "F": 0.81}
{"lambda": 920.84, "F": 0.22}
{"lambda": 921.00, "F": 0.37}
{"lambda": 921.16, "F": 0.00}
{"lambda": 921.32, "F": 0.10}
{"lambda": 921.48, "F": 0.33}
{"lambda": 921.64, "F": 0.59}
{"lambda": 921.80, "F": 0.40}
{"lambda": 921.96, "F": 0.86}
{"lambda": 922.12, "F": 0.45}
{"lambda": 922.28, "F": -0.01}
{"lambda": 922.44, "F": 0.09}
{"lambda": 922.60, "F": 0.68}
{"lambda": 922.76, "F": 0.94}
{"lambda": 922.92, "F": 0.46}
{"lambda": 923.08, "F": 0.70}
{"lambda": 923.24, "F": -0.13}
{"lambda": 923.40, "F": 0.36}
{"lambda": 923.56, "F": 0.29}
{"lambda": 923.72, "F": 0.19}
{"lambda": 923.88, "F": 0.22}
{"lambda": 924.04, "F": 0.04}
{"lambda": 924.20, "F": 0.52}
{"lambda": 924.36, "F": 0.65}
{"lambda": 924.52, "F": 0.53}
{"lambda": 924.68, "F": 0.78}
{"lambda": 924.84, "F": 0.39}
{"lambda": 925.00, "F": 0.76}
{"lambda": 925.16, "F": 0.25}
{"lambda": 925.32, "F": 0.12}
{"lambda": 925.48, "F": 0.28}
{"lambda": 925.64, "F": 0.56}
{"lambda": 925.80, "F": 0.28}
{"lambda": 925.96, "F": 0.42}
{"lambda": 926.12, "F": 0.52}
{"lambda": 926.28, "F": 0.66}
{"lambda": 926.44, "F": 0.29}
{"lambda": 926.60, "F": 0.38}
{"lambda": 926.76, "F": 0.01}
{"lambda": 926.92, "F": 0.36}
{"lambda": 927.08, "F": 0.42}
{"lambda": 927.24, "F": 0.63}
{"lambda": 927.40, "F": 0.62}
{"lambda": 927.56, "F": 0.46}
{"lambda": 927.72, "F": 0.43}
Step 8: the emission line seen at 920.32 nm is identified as Hbeta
